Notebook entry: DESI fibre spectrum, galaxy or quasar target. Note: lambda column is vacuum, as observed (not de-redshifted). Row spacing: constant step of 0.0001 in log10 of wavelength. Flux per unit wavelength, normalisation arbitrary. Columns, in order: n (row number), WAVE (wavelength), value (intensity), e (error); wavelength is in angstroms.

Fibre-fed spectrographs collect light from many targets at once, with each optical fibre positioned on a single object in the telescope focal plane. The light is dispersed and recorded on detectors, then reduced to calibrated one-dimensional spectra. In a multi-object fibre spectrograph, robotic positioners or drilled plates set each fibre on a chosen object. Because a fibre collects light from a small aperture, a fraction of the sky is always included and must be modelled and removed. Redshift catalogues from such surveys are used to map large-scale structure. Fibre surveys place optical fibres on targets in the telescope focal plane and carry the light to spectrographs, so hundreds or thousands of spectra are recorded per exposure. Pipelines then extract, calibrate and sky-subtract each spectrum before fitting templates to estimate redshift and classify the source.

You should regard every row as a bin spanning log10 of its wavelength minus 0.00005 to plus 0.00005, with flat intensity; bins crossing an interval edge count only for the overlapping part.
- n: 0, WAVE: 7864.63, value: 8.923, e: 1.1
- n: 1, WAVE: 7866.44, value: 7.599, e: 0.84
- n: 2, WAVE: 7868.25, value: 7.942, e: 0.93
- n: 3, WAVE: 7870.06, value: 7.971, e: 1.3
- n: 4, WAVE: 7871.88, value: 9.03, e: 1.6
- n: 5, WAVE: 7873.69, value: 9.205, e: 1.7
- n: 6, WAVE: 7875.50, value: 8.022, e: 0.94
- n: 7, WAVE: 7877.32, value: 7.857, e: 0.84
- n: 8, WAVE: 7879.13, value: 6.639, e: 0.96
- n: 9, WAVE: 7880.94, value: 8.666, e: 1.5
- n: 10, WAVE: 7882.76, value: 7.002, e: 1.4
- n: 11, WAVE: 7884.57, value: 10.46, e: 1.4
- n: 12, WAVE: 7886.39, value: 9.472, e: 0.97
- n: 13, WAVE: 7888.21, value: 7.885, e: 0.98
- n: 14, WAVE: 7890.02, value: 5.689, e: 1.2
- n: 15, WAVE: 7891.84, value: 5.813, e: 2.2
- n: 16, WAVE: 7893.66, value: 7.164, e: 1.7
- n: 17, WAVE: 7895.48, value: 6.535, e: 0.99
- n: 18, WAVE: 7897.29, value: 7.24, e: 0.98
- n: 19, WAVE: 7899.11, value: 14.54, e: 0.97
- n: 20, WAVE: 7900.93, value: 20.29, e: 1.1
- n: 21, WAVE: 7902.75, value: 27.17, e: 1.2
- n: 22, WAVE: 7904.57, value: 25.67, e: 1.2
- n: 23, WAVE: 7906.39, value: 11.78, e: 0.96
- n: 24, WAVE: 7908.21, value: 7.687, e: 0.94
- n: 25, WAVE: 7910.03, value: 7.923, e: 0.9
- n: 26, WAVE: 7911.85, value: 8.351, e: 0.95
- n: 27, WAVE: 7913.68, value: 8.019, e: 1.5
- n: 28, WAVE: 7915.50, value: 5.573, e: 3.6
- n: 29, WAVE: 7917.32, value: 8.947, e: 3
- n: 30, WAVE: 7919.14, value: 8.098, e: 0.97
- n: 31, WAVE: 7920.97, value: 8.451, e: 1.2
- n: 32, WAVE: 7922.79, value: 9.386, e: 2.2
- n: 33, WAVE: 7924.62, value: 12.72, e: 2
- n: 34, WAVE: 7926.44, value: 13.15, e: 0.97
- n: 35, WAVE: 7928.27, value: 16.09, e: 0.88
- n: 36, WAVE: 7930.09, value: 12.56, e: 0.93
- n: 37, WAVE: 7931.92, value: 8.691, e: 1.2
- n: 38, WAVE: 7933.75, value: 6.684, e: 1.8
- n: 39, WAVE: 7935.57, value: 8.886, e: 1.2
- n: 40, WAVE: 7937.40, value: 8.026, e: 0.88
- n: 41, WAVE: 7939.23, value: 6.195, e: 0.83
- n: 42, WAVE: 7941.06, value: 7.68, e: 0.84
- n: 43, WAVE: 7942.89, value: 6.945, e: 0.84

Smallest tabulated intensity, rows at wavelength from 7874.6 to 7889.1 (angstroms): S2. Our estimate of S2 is 6.639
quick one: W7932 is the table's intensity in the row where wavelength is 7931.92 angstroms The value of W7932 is 8.691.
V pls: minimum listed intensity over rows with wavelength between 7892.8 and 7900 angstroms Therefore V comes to 6.535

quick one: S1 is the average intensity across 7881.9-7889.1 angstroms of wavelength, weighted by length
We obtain 8.71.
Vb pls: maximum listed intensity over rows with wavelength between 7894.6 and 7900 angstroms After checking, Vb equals 14.54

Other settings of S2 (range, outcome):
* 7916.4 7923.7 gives 8.098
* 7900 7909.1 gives 7.687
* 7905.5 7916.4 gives 5.573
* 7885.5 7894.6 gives 5.689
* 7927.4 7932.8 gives 8.691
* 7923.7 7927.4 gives 12.72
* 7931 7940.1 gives 6.195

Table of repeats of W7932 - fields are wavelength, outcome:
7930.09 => 12.56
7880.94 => 8.666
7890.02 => 5.689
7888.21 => 7.885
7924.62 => 12.72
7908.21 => 7.687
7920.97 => 8.451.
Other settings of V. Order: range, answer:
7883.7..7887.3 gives 9.472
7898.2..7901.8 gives 14.54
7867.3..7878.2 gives 7.857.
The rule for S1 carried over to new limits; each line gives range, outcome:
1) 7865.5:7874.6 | 8.35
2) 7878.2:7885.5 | 8.2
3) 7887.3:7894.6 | 6.63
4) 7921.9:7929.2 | 12.8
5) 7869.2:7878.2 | 8.41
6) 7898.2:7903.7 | 20.7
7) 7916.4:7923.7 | 8.72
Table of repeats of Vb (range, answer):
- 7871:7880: 9.205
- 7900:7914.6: 27.17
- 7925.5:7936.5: 16.09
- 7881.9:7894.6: 10.46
